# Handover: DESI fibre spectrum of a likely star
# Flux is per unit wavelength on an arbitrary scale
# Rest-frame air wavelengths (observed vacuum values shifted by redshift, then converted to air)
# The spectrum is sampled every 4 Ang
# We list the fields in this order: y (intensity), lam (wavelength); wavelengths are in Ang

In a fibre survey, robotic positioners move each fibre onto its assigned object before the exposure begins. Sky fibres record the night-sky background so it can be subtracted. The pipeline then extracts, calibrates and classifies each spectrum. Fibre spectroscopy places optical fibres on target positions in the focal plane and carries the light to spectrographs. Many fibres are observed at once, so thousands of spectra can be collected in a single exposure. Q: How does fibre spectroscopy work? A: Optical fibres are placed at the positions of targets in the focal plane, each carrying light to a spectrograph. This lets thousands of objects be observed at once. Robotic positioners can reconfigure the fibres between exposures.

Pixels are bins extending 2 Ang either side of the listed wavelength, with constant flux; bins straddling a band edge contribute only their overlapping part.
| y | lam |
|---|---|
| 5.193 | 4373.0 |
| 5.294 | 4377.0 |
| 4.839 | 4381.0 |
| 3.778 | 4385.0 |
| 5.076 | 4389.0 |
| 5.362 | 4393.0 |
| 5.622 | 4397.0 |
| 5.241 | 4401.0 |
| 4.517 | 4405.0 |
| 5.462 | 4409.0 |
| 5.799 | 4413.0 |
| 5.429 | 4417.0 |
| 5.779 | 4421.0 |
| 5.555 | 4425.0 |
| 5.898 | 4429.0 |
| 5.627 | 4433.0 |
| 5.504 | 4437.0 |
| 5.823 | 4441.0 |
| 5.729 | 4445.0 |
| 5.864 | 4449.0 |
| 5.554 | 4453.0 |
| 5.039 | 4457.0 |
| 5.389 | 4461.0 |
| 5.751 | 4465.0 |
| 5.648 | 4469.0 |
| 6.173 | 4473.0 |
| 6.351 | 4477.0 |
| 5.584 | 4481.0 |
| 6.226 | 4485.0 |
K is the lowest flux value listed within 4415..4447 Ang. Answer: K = 5.429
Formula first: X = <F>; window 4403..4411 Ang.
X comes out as 4.99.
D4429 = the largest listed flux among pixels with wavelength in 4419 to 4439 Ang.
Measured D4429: 5.898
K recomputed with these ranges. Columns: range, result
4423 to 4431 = 5.555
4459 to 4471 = 5.389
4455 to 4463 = 5.039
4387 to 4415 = 4.517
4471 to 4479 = 6.173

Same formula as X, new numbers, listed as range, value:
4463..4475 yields 5.86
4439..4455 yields 5.74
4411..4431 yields 5.69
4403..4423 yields 5.4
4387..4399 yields 5.35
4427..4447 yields 5.72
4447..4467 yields 5.52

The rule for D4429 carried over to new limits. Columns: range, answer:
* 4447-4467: 5.864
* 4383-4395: 5.362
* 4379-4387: 4.839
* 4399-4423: 5.799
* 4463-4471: 5.751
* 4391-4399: 5.622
